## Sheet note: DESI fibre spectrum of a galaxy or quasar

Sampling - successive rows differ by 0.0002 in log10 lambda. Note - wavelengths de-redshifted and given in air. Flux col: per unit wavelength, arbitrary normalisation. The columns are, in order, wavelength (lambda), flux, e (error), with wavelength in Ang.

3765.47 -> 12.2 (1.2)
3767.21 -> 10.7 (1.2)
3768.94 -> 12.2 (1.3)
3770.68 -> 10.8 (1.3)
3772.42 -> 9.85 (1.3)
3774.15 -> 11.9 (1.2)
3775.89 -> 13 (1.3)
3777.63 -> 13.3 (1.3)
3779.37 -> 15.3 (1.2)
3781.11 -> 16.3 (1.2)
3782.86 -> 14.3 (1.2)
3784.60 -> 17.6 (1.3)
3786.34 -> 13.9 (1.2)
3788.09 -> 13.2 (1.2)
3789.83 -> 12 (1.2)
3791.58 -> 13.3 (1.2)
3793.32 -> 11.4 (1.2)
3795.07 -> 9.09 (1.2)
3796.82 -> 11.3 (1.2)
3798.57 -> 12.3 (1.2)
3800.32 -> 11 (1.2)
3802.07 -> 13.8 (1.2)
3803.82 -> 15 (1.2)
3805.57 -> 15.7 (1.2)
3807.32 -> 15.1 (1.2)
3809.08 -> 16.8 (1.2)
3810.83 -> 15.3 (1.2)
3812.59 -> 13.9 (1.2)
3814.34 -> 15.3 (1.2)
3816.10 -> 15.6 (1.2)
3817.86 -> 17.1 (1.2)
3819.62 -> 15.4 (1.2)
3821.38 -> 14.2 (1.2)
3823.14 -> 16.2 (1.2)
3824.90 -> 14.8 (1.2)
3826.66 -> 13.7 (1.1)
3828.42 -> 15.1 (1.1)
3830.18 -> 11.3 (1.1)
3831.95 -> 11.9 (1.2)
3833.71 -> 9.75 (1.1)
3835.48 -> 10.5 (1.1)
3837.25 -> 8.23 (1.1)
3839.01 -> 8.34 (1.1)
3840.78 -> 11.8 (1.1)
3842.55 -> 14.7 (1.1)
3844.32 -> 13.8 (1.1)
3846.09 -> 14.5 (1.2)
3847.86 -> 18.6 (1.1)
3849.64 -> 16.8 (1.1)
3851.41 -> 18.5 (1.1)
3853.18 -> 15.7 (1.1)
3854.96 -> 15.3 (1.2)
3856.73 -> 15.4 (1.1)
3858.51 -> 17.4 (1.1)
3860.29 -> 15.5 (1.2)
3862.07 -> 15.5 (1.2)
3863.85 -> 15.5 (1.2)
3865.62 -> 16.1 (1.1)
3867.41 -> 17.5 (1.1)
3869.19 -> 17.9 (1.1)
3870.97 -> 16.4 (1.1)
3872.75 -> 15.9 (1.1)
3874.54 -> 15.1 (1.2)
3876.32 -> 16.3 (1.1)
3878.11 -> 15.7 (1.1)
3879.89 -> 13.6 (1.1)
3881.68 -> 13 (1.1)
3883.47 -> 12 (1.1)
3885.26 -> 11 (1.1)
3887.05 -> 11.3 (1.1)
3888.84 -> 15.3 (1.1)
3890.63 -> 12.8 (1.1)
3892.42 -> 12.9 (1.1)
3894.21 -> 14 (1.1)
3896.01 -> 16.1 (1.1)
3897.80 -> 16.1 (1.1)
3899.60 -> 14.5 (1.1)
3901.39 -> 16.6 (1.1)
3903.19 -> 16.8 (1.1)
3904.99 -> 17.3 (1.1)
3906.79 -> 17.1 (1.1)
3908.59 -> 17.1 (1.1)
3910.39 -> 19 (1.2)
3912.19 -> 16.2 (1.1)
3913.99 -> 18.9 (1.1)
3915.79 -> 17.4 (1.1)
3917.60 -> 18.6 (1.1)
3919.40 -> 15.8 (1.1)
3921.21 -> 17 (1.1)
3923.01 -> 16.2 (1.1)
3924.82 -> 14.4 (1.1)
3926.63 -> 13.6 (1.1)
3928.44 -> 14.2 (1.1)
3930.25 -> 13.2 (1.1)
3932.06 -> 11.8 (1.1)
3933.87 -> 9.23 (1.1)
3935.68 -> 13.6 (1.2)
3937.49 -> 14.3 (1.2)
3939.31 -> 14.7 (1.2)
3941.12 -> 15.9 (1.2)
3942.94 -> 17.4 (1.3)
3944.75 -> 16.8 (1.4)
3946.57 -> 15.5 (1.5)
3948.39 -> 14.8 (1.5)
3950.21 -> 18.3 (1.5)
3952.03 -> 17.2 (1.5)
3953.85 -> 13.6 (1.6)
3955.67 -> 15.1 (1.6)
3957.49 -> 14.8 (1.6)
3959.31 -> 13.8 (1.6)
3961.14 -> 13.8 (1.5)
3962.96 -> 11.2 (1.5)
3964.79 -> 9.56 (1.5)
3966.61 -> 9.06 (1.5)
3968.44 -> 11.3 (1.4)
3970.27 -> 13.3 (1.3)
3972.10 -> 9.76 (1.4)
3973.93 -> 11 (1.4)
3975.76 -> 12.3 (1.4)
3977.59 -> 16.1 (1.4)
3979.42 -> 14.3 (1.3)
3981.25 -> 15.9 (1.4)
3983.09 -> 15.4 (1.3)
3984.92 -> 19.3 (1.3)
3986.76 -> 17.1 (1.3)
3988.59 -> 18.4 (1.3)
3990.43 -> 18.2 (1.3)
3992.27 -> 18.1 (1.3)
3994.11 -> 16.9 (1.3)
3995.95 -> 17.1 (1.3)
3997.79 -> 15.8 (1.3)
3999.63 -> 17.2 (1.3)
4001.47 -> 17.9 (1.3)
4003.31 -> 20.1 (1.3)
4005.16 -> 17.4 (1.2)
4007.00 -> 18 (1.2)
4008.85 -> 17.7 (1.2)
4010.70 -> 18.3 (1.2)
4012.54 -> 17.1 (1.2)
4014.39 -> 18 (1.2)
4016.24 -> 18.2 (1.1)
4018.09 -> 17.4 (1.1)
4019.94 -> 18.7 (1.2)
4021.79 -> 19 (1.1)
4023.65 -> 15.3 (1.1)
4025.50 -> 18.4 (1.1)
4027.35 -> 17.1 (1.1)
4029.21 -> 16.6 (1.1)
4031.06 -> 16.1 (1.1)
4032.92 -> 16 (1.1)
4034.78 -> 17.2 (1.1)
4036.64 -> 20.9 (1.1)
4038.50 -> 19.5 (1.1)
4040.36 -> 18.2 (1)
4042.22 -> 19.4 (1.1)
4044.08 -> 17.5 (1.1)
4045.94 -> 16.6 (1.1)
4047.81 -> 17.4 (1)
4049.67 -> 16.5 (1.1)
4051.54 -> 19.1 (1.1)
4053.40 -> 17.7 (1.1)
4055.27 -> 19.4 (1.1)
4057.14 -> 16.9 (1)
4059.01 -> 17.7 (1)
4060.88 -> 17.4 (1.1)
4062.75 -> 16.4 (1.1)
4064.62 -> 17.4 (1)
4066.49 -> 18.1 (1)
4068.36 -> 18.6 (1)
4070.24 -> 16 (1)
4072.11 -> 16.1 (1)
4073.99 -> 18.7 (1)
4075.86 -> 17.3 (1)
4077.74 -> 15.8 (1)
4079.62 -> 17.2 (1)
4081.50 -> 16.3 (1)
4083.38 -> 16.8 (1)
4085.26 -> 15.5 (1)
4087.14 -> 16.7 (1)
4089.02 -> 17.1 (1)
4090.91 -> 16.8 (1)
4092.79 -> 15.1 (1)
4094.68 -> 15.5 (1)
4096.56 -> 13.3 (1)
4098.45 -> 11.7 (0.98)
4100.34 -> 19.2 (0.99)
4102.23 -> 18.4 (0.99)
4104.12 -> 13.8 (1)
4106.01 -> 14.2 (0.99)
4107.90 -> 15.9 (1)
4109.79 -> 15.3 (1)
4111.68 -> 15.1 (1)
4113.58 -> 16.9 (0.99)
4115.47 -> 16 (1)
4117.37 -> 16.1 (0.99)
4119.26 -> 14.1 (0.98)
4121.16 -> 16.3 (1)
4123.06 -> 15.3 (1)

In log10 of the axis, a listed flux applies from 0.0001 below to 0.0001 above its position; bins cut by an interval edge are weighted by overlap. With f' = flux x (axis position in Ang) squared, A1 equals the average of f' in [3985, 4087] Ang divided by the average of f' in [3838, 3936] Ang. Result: 1.25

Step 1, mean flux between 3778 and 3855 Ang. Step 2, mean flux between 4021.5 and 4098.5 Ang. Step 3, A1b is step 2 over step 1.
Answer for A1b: 1.23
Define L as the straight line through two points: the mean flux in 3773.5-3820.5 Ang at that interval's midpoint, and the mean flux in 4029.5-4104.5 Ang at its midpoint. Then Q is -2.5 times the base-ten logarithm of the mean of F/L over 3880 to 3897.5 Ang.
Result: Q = 0.14 mag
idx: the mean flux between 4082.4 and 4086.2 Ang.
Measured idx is 16.2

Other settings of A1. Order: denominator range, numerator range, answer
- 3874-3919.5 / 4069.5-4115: 1.15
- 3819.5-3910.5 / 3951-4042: 1.18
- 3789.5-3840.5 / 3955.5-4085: 1.39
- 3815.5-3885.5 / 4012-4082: 1.33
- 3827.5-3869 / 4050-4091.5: 1.34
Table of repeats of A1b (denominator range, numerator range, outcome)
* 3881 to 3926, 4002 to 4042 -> 1.15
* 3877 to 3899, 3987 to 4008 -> 1.29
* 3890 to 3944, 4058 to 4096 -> 1.09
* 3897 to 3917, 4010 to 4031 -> 1.03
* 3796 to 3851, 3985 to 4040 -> 1.28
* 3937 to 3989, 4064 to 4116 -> 1.12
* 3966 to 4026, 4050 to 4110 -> 1.02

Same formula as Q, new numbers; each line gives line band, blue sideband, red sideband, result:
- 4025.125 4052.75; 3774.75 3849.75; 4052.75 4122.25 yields -0.12 mag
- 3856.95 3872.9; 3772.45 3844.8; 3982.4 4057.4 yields -0.13 mag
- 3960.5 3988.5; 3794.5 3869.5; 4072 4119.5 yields 0.14 mag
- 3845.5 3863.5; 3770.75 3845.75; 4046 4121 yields -0.17 mag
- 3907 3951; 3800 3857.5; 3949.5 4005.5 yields -0.05 mag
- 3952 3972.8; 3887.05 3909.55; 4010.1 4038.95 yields 0.30 mag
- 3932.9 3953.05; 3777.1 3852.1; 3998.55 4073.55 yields 0.06 mag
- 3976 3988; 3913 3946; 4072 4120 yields -0.05 mag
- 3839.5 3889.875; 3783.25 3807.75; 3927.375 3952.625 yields -0.09 mag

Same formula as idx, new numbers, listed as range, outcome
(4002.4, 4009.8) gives 18.3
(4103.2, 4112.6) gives 14.9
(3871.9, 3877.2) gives 15.8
